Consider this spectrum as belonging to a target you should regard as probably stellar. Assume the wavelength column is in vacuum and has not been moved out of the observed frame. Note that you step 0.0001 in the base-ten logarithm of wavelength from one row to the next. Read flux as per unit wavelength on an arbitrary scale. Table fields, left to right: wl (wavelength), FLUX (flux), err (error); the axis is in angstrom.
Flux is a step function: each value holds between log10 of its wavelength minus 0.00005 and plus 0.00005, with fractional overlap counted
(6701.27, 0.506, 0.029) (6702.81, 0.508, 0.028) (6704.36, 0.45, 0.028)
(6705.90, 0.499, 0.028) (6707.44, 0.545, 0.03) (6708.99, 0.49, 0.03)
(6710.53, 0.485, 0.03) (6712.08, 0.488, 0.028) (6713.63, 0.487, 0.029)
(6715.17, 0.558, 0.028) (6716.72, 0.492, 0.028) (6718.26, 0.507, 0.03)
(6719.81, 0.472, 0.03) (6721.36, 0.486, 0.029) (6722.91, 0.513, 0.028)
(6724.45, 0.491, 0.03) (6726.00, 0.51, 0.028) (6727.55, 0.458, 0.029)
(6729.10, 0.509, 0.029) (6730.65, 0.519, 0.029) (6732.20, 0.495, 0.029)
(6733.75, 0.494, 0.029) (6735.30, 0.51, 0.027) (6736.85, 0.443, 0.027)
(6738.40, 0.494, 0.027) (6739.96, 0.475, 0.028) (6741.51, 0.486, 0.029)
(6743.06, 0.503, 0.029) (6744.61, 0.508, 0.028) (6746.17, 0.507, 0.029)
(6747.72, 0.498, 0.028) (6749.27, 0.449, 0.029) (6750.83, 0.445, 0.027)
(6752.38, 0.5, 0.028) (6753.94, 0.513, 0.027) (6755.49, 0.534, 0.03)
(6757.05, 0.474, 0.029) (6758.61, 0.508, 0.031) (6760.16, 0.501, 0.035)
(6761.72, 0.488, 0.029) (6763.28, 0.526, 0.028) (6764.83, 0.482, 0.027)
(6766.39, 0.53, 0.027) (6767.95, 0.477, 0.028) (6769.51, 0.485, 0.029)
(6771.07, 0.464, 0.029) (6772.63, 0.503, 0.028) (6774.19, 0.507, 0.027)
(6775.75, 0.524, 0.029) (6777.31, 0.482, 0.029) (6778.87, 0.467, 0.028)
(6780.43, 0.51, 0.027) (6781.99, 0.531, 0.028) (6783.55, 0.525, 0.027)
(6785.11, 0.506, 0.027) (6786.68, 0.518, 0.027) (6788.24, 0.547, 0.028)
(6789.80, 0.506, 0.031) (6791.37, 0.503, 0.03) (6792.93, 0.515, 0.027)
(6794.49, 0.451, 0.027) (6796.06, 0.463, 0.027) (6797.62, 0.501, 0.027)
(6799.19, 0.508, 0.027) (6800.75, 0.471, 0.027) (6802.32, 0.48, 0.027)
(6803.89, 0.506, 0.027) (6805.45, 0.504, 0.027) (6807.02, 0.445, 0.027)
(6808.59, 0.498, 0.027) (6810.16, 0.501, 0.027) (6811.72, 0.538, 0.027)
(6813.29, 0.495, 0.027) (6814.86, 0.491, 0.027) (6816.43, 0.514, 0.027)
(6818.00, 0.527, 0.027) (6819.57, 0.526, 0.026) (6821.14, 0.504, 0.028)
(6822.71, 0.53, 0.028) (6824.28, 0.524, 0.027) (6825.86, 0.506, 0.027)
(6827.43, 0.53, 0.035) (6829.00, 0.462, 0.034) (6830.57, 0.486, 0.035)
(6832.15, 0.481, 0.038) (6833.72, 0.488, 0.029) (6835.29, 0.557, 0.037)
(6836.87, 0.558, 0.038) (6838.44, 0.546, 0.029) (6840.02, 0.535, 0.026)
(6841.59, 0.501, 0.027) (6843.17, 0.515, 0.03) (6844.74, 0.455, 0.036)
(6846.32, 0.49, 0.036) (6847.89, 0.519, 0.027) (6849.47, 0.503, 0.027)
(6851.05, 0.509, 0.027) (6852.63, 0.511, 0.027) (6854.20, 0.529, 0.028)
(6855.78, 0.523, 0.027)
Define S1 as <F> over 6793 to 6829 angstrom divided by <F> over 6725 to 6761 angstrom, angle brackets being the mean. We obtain 1.02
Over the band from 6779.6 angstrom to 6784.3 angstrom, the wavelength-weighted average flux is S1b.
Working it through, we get 0.522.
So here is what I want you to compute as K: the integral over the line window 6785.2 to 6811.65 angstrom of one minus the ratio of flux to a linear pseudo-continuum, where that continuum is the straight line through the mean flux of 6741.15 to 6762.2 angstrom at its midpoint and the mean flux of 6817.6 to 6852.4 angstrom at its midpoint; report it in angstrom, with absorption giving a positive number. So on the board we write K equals 0.4 angstrom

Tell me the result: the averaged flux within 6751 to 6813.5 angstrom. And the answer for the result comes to 0.499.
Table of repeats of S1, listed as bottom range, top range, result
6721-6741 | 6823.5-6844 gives 1.05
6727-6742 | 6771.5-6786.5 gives 1.03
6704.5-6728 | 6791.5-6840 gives 1.01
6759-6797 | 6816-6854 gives 1.02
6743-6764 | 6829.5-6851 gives 1.03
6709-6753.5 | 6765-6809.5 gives 1.01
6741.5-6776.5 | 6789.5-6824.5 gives 1.01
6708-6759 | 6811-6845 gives 1.04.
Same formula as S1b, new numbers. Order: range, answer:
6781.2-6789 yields 0.525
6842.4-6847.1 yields 0.487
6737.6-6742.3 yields 0.485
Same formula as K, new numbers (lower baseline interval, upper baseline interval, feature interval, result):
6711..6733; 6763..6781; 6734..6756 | 0.3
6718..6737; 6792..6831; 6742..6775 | 0.0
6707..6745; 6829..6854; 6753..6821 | 0.3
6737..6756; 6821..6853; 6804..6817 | 0.2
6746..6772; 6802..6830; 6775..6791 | -0.4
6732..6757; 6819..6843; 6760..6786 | -0.1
